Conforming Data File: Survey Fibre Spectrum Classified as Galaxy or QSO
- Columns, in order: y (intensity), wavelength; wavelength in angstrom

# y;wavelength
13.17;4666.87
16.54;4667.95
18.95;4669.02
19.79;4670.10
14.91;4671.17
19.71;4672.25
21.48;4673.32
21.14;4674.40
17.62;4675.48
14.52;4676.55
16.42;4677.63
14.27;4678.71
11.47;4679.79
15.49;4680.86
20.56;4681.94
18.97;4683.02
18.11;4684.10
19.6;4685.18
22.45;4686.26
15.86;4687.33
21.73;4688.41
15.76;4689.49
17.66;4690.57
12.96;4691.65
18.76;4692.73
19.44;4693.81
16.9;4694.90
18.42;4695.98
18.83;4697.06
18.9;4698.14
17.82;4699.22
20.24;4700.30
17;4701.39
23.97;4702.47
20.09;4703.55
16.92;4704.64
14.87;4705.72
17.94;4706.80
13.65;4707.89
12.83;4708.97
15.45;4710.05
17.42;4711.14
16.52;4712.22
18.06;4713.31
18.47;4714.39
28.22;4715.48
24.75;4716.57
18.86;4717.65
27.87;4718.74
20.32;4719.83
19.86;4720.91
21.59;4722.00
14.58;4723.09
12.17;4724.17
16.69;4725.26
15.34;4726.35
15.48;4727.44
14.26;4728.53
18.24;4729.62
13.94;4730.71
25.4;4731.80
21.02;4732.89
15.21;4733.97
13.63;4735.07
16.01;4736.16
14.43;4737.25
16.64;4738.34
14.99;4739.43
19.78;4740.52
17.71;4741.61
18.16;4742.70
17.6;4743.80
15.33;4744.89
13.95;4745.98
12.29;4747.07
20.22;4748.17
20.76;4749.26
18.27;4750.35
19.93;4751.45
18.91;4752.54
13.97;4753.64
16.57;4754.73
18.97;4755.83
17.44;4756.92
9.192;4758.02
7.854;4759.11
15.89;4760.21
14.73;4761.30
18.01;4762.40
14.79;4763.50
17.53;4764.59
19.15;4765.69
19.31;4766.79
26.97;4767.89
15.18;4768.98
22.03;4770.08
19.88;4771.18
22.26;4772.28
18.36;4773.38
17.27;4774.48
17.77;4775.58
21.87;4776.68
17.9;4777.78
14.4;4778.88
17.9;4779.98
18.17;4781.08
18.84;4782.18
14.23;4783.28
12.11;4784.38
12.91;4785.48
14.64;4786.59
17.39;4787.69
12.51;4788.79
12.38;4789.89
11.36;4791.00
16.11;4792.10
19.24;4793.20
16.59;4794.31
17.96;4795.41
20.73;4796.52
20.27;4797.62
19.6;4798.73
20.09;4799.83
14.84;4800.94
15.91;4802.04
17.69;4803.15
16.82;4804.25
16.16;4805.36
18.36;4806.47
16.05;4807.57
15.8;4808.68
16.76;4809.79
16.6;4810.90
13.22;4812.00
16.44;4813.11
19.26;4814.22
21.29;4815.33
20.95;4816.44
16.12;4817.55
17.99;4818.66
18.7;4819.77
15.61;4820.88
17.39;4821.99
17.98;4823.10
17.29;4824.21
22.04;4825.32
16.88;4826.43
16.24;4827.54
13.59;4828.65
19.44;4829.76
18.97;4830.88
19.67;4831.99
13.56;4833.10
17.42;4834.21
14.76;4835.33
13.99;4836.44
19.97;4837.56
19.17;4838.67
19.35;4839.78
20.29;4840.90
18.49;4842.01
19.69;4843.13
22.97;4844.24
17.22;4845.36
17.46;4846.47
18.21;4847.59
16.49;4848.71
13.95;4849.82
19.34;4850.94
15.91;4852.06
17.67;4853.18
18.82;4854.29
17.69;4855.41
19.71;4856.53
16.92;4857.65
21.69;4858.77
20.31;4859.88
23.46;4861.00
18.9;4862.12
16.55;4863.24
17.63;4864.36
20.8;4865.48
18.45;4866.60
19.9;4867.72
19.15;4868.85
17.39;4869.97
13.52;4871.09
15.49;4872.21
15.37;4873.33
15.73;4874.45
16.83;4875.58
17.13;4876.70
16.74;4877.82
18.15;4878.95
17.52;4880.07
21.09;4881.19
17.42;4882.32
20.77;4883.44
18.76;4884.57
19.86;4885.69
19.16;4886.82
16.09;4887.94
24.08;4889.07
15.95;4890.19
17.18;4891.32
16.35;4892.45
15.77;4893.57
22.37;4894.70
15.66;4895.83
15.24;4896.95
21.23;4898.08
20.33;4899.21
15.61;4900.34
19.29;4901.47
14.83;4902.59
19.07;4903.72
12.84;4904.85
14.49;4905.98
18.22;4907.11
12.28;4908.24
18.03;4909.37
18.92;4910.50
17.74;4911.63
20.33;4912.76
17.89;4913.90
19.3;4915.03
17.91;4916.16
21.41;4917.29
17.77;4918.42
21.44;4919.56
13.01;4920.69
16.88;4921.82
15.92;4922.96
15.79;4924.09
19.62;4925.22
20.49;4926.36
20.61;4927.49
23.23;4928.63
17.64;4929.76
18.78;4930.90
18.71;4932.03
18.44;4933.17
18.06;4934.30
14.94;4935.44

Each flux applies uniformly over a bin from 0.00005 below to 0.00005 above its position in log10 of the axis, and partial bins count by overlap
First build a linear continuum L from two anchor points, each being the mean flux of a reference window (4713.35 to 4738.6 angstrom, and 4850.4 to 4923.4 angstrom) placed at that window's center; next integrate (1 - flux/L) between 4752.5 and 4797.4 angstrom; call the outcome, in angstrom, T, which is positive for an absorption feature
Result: 3.6 angstrom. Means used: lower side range 18.4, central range 16.8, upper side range 18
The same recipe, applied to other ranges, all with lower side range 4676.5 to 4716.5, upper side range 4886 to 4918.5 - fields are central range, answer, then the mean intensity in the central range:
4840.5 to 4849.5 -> -0.45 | 18.7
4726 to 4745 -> 1.02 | 16.9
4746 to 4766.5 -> 1.73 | 16.3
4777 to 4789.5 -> 1.55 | 15.6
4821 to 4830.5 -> 0.15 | 17.5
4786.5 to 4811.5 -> 1.55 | 16.7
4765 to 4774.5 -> -1.24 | 20.2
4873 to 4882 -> 0.21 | 17.4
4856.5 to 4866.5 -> -0.95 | 19.5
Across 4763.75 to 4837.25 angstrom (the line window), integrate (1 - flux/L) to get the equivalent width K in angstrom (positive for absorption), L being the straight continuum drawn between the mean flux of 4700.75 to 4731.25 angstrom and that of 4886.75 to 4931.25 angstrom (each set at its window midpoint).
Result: 2.6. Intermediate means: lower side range 18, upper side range 18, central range 17.4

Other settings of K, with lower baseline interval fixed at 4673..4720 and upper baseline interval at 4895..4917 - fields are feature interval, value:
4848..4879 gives -0.4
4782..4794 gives 2.2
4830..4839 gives 0.3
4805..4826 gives 0.3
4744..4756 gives 0.6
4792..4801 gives -0.4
